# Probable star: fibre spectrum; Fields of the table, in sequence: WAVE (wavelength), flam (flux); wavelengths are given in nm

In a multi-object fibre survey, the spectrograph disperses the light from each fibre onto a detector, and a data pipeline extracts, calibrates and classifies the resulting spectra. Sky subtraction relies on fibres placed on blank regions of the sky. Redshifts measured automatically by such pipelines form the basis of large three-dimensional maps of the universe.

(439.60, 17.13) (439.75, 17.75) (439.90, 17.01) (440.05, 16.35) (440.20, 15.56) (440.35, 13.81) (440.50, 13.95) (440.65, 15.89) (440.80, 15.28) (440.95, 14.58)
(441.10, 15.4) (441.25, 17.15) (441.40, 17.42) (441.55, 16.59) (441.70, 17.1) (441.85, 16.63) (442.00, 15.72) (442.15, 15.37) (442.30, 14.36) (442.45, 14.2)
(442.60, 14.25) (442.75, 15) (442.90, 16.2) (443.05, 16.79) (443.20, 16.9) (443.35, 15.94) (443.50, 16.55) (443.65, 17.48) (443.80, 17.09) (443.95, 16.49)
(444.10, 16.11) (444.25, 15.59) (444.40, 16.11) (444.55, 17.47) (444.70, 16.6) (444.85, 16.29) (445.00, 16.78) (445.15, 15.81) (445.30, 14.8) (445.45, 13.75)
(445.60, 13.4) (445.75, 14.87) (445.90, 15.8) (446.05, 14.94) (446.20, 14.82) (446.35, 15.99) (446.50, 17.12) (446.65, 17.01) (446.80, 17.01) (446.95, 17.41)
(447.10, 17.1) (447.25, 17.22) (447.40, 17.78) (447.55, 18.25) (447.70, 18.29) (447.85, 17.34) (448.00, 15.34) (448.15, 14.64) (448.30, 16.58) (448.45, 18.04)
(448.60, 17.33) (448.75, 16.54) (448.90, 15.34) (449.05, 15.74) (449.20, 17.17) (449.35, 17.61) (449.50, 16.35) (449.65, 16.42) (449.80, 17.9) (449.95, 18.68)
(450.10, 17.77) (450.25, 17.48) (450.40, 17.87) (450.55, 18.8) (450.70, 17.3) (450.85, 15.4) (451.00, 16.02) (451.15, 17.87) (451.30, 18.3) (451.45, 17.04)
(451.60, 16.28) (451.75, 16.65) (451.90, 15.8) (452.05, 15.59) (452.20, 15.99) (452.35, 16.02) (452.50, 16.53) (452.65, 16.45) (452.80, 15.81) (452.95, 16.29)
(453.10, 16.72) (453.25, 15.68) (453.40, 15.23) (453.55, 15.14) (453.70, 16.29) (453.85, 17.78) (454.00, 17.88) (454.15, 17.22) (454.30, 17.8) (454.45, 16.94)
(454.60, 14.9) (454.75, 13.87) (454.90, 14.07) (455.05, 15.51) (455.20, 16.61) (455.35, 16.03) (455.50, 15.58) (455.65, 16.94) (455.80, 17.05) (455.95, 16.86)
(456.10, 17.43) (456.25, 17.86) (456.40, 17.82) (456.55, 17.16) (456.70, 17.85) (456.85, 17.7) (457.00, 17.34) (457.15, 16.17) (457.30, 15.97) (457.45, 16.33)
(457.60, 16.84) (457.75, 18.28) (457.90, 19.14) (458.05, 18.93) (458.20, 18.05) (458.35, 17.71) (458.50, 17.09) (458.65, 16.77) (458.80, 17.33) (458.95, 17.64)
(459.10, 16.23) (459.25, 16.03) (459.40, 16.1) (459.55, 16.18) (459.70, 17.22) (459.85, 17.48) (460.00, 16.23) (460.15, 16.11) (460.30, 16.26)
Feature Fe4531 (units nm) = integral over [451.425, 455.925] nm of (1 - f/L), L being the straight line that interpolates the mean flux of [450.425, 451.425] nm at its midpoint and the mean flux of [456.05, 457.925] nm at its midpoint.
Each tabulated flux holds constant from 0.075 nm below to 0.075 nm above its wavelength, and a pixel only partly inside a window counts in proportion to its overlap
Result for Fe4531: 0.29 nm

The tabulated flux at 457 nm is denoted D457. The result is 17.34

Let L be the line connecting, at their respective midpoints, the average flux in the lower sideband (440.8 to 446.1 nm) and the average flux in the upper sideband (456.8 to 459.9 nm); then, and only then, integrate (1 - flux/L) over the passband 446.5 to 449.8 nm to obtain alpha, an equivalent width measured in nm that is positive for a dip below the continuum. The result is -0.13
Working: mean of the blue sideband 15.9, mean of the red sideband 17.2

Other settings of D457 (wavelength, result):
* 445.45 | 13.75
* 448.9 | 15.34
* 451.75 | 16.65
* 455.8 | 17.05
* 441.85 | 16.63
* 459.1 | 16.23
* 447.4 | 17.78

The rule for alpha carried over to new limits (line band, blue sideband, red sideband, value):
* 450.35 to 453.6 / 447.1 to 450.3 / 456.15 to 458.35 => 0.14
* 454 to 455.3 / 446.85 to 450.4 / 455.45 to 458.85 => 0.10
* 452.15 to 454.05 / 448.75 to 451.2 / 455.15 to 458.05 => 0.09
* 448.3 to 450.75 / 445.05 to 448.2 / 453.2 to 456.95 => -0.15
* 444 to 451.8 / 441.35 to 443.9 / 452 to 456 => -0.24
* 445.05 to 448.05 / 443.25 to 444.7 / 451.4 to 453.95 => 0.04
